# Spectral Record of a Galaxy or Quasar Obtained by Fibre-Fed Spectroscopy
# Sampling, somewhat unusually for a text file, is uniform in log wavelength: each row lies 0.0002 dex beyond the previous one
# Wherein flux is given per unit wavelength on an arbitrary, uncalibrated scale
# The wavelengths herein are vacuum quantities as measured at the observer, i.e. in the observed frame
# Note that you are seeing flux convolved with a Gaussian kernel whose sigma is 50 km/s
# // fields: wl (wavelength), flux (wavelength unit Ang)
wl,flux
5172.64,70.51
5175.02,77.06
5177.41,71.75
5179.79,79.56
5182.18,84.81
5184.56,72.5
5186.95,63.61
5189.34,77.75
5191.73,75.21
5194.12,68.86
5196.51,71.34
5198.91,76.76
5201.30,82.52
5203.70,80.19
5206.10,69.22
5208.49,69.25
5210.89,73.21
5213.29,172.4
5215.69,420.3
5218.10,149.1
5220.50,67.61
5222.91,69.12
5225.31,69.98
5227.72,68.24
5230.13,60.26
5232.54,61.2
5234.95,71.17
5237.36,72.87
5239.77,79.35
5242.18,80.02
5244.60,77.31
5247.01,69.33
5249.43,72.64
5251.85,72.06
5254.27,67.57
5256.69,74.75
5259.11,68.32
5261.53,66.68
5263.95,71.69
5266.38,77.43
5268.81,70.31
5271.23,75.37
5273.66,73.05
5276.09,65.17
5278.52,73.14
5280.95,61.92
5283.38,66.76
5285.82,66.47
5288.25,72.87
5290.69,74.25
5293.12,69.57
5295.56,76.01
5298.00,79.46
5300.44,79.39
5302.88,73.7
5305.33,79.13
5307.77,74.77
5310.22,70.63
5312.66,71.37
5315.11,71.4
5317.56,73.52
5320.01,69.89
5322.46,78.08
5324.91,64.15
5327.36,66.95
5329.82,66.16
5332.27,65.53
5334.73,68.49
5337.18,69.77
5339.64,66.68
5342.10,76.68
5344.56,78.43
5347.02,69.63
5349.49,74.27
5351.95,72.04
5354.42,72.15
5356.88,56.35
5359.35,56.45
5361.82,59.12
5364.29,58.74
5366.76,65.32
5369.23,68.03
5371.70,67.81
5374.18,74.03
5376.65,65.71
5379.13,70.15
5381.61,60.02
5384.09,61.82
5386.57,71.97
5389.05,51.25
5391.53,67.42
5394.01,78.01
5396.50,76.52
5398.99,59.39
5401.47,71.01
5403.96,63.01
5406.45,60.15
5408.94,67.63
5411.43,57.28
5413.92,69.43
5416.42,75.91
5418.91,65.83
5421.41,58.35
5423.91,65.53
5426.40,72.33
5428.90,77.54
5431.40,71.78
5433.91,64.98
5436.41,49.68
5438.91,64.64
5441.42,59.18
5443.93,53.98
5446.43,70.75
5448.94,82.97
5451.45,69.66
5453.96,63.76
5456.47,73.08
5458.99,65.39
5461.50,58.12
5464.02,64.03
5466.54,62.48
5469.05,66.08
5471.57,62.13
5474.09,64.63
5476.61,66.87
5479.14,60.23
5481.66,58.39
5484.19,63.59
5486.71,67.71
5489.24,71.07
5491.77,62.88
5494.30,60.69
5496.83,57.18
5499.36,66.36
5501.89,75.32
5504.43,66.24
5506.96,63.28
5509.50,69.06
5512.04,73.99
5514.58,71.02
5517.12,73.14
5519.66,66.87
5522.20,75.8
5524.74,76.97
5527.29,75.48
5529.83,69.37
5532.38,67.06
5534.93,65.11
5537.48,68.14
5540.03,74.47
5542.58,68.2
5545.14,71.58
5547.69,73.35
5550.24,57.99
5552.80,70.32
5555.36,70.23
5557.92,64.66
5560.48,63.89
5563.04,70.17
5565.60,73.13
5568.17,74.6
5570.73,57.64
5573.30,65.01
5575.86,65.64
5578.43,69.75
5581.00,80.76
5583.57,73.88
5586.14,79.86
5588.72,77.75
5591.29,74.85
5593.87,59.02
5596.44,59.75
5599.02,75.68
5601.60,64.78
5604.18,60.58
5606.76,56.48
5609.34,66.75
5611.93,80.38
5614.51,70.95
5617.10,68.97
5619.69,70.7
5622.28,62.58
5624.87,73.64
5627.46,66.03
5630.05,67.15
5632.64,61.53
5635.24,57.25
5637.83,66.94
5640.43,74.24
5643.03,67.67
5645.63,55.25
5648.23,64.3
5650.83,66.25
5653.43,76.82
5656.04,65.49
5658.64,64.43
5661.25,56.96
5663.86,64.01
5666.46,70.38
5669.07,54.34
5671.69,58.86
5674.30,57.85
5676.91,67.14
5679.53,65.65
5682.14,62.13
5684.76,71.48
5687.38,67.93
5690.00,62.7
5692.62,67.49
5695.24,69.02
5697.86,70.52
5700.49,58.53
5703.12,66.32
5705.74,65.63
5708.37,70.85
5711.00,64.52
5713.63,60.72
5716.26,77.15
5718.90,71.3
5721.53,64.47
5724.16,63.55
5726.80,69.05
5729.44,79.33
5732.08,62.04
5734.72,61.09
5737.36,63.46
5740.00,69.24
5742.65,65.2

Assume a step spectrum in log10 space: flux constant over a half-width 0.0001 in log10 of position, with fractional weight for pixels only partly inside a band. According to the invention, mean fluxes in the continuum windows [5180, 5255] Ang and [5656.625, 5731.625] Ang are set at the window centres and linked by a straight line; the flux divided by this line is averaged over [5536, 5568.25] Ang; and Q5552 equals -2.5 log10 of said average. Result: 0.06 mag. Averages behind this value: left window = 89.2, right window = 65.8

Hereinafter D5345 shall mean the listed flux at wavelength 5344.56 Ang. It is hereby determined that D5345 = 78.43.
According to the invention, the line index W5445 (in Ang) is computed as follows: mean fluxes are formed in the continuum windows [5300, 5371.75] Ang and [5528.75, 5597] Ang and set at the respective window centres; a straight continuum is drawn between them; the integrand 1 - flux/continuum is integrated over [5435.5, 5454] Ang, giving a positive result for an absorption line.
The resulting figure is 1.25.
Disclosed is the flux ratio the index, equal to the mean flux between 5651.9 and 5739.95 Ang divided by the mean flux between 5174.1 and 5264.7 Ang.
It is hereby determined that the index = 0.76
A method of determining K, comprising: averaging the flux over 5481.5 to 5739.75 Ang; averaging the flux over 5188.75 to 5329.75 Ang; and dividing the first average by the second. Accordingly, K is 0.83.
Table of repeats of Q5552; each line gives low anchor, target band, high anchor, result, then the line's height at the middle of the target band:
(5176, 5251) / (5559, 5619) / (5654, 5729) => 0.02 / 70.7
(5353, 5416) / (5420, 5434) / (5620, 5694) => -0.05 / 65.3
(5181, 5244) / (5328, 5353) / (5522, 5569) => 0.18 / 83.8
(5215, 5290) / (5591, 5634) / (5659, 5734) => 0.03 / 68.7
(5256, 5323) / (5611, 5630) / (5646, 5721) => -0.05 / 66.6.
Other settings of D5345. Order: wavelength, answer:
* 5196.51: 71.34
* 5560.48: 63.89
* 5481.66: 58.39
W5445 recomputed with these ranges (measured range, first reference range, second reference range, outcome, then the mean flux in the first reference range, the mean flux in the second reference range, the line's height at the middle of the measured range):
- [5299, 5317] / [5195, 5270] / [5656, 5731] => 2.2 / 88.6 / 65.8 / 84.9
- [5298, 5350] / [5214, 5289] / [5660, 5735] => 6.2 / 84.8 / 65.6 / 81.7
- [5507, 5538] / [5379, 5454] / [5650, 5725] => -2.3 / 66.2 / 65.6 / 66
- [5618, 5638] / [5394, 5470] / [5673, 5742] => 0.2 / 66.2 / 66.5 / 66.4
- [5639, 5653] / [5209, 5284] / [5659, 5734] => 0.4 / 87.6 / 65.7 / 68.1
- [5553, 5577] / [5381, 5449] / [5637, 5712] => -0.7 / 65.8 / 65.3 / 65.5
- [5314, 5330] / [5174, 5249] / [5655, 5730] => 2.6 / 89.6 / 65.7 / 84.1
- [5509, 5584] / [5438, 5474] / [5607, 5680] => -5.0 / 65.4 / 65.7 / 65.5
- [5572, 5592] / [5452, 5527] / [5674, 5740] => -2.0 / 66.6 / 66.6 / 66.6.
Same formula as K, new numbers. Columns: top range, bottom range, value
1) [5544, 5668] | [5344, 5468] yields 1.02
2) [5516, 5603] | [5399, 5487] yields 1.07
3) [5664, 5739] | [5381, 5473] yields 1.00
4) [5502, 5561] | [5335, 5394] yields 1.04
